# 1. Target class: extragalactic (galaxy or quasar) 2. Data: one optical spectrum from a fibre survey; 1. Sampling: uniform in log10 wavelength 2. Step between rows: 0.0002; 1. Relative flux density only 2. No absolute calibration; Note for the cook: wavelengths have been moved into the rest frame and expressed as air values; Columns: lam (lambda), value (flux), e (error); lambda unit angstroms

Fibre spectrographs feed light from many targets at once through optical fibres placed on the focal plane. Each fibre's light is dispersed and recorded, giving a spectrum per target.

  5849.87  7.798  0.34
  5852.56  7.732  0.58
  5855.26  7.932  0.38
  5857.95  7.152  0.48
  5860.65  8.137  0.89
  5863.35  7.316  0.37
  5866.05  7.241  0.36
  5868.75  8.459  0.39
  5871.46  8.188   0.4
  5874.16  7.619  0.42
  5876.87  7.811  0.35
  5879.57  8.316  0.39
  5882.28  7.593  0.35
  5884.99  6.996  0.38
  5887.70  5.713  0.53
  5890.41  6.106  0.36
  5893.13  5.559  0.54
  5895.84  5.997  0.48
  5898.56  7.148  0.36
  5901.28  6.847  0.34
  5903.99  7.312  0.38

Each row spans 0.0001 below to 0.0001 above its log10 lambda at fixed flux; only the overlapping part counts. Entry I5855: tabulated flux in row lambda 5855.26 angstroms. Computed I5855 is 7.932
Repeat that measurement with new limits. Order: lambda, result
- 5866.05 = 7.241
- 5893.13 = 5.559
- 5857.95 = 7.152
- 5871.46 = 8.188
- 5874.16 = 7.619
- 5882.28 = 7.593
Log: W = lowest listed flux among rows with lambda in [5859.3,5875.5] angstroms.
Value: 7.241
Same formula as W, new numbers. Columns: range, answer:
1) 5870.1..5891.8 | 5.713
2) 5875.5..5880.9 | 7.811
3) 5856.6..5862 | 7.152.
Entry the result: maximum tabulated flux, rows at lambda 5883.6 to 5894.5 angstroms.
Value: 6.996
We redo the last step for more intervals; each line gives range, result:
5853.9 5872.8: 8.459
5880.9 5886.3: 7.593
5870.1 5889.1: 8.316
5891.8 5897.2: 5.997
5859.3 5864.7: 8.137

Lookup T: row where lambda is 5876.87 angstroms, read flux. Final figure 7.811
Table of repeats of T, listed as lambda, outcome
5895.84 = 5.997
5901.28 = 6.847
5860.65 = 8.137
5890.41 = 6.106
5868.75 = 8.459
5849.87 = 7.798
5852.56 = 7.732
